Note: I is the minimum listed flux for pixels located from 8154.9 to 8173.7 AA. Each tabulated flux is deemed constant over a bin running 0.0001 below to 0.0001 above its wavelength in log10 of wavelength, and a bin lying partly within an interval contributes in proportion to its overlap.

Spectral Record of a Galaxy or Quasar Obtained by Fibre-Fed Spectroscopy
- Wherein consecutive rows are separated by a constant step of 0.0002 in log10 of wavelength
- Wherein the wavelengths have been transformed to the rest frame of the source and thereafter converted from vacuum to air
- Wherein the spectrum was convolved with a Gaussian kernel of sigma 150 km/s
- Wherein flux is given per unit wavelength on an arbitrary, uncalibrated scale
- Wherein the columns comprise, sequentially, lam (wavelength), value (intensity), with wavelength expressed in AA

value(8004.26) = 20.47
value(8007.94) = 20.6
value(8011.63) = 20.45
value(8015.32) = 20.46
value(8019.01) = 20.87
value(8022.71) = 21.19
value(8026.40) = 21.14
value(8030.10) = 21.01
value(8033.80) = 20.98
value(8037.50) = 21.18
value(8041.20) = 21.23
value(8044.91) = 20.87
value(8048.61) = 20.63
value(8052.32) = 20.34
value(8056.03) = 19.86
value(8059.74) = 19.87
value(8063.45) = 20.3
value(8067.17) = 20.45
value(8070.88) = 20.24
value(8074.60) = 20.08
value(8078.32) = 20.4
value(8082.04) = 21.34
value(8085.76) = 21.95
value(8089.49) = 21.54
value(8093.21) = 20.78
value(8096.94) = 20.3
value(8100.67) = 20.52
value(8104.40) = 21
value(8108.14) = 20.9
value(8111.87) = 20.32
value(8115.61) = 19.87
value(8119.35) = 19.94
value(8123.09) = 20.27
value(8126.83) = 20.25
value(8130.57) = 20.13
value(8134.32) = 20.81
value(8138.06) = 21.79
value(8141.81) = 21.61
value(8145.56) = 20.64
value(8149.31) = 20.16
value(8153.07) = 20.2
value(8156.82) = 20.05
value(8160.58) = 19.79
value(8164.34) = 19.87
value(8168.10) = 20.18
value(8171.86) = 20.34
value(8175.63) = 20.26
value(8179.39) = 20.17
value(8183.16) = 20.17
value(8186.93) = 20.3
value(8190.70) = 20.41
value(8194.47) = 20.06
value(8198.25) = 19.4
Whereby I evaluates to 19.79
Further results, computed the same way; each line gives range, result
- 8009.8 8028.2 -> 20.45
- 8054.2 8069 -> 19.86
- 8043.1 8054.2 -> 20.34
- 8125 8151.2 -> 20.13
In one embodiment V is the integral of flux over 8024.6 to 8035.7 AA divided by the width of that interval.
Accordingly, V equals 21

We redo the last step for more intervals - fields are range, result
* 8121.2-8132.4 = 20.2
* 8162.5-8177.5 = 20.2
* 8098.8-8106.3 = 20.7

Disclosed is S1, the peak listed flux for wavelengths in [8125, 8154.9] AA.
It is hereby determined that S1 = 21.79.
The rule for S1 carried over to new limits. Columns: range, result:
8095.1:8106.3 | 21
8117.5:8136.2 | 20.81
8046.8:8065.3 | 20.63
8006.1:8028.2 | 21.19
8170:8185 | 20.34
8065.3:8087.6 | 21.95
